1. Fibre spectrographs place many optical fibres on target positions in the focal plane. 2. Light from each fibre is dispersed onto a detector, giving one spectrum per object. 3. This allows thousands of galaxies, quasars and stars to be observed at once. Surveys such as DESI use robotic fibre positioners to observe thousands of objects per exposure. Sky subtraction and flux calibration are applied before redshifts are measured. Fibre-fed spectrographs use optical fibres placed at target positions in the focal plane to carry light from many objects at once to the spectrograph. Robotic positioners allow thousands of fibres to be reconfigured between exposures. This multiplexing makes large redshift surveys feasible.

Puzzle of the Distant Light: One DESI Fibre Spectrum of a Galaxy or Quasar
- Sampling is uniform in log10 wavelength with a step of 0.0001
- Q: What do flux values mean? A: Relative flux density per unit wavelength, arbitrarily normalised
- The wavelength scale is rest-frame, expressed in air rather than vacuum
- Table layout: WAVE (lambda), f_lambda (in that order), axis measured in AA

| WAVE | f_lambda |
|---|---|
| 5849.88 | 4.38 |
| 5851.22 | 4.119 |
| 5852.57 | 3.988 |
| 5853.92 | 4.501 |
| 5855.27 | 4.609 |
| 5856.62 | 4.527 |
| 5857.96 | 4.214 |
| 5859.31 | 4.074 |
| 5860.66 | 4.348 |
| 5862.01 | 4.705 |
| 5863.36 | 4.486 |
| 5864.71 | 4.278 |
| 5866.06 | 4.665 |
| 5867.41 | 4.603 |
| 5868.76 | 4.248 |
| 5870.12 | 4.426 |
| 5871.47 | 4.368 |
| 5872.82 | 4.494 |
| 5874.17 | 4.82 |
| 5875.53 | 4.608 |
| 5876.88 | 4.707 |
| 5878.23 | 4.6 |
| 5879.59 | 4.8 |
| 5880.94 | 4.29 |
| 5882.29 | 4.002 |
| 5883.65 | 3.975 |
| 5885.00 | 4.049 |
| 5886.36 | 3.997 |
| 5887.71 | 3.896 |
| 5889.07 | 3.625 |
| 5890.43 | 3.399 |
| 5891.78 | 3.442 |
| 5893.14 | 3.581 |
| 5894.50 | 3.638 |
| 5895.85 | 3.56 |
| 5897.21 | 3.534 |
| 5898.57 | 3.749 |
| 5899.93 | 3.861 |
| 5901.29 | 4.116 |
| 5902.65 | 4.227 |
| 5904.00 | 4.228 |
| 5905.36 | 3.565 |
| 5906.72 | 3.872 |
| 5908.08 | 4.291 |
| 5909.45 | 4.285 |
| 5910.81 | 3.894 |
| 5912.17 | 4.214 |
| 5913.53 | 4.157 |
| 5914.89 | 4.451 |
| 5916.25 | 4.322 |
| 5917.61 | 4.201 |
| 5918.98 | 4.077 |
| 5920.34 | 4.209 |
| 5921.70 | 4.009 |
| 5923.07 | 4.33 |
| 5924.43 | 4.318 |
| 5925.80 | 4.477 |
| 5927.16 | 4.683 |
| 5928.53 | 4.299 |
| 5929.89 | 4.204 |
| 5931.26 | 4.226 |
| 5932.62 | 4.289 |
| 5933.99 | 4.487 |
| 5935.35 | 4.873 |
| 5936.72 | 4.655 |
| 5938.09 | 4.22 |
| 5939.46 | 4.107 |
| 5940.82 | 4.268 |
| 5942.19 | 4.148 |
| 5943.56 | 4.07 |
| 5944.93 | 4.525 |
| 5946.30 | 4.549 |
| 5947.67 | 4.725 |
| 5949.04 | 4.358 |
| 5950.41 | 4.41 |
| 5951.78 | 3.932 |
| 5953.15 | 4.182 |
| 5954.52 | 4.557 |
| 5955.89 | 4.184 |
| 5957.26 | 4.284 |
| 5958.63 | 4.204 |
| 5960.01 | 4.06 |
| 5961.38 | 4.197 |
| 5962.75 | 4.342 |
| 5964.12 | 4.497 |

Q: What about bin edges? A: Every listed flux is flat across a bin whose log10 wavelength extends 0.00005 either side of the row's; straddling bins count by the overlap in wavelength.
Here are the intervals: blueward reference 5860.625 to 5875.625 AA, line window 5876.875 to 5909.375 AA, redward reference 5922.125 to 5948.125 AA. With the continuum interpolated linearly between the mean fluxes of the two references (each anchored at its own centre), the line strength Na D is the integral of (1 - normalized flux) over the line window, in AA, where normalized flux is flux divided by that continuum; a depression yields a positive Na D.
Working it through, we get 3.7 AA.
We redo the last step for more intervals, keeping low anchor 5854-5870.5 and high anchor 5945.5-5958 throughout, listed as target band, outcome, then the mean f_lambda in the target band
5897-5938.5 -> 1.64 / 4.21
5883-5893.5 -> 1.57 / 3.75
